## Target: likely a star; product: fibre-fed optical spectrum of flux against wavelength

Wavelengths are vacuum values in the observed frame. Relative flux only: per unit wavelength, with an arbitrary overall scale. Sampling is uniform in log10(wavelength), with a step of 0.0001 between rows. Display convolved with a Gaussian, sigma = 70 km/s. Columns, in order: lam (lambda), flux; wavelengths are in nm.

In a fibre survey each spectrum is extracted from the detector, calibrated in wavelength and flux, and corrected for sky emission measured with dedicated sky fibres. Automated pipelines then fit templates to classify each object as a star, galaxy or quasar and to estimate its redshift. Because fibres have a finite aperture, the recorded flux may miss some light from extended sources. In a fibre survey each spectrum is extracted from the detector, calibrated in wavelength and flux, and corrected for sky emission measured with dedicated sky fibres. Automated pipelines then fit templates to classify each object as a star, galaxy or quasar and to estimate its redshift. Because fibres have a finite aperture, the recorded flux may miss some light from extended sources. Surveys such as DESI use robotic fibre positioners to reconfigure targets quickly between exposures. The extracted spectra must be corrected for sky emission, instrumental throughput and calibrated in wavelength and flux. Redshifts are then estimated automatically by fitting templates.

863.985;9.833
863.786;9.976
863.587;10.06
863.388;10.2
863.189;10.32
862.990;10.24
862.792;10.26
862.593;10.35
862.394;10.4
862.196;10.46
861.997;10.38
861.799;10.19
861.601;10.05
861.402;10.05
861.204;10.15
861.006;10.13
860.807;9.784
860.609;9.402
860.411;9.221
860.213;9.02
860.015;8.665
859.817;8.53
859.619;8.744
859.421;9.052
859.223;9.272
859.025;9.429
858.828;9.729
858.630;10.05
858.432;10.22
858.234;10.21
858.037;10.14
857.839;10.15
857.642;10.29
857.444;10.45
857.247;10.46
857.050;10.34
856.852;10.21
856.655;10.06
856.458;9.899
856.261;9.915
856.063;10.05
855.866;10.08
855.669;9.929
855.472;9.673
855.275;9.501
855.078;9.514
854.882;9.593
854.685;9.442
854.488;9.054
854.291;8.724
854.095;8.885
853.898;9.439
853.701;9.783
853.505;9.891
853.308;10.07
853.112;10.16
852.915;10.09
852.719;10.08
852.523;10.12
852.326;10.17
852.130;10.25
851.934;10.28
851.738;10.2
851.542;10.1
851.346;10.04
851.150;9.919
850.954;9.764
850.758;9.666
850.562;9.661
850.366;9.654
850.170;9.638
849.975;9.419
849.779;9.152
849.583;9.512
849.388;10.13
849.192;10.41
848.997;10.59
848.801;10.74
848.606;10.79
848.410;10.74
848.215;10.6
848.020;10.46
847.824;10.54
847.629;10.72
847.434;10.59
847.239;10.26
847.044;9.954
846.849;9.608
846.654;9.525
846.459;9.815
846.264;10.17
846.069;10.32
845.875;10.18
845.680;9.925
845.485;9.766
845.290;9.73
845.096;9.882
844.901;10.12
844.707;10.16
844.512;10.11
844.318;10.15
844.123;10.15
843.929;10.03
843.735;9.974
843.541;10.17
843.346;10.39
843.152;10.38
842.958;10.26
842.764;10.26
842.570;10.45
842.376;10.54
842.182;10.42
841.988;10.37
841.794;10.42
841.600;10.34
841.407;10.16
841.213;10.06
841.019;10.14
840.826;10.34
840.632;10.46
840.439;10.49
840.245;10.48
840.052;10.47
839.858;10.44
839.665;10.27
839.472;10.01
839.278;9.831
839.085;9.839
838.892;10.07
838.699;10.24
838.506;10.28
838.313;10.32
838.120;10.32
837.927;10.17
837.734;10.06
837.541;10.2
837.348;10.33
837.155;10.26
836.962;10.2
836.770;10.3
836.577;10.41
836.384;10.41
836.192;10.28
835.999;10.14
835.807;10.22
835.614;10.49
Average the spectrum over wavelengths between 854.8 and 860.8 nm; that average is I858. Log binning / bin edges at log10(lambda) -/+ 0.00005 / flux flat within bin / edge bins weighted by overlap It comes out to 9.73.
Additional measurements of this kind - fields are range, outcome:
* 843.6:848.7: 10.2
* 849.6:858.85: 9.87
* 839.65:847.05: 10.2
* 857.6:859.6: 9.8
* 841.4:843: 10.4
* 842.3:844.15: 10.3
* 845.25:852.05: 10.1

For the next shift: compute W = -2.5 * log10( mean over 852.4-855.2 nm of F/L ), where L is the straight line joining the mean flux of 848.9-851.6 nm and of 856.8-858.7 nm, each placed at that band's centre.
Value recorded 0.04 mag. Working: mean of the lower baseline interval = 9.83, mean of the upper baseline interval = 10.3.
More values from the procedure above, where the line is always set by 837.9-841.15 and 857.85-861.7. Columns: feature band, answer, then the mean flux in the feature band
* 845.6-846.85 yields 0.01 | 9.96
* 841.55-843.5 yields -0.02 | 10.4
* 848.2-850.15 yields -0.03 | 10.2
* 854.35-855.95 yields 0.02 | 9.57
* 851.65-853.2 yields -0.04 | 10.2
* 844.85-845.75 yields 0.02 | 9.87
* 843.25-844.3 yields 0.00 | 10.1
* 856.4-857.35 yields -0.06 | 10.2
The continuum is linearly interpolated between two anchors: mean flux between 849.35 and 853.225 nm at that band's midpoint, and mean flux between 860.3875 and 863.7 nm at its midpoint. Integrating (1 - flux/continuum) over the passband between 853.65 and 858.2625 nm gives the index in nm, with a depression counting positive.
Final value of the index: 0.08 nm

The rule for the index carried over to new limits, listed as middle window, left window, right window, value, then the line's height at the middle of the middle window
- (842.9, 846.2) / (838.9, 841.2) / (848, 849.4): 0.10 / 10.4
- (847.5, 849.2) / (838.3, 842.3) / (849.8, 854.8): -0.12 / 9.93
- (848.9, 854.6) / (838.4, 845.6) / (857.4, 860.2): 0.02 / 9.86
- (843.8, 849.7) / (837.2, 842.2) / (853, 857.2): -0.10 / 10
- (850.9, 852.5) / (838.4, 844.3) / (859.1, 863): -0.02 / 9.97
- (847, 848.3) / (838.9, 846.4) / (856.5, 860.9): -0.05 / 10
